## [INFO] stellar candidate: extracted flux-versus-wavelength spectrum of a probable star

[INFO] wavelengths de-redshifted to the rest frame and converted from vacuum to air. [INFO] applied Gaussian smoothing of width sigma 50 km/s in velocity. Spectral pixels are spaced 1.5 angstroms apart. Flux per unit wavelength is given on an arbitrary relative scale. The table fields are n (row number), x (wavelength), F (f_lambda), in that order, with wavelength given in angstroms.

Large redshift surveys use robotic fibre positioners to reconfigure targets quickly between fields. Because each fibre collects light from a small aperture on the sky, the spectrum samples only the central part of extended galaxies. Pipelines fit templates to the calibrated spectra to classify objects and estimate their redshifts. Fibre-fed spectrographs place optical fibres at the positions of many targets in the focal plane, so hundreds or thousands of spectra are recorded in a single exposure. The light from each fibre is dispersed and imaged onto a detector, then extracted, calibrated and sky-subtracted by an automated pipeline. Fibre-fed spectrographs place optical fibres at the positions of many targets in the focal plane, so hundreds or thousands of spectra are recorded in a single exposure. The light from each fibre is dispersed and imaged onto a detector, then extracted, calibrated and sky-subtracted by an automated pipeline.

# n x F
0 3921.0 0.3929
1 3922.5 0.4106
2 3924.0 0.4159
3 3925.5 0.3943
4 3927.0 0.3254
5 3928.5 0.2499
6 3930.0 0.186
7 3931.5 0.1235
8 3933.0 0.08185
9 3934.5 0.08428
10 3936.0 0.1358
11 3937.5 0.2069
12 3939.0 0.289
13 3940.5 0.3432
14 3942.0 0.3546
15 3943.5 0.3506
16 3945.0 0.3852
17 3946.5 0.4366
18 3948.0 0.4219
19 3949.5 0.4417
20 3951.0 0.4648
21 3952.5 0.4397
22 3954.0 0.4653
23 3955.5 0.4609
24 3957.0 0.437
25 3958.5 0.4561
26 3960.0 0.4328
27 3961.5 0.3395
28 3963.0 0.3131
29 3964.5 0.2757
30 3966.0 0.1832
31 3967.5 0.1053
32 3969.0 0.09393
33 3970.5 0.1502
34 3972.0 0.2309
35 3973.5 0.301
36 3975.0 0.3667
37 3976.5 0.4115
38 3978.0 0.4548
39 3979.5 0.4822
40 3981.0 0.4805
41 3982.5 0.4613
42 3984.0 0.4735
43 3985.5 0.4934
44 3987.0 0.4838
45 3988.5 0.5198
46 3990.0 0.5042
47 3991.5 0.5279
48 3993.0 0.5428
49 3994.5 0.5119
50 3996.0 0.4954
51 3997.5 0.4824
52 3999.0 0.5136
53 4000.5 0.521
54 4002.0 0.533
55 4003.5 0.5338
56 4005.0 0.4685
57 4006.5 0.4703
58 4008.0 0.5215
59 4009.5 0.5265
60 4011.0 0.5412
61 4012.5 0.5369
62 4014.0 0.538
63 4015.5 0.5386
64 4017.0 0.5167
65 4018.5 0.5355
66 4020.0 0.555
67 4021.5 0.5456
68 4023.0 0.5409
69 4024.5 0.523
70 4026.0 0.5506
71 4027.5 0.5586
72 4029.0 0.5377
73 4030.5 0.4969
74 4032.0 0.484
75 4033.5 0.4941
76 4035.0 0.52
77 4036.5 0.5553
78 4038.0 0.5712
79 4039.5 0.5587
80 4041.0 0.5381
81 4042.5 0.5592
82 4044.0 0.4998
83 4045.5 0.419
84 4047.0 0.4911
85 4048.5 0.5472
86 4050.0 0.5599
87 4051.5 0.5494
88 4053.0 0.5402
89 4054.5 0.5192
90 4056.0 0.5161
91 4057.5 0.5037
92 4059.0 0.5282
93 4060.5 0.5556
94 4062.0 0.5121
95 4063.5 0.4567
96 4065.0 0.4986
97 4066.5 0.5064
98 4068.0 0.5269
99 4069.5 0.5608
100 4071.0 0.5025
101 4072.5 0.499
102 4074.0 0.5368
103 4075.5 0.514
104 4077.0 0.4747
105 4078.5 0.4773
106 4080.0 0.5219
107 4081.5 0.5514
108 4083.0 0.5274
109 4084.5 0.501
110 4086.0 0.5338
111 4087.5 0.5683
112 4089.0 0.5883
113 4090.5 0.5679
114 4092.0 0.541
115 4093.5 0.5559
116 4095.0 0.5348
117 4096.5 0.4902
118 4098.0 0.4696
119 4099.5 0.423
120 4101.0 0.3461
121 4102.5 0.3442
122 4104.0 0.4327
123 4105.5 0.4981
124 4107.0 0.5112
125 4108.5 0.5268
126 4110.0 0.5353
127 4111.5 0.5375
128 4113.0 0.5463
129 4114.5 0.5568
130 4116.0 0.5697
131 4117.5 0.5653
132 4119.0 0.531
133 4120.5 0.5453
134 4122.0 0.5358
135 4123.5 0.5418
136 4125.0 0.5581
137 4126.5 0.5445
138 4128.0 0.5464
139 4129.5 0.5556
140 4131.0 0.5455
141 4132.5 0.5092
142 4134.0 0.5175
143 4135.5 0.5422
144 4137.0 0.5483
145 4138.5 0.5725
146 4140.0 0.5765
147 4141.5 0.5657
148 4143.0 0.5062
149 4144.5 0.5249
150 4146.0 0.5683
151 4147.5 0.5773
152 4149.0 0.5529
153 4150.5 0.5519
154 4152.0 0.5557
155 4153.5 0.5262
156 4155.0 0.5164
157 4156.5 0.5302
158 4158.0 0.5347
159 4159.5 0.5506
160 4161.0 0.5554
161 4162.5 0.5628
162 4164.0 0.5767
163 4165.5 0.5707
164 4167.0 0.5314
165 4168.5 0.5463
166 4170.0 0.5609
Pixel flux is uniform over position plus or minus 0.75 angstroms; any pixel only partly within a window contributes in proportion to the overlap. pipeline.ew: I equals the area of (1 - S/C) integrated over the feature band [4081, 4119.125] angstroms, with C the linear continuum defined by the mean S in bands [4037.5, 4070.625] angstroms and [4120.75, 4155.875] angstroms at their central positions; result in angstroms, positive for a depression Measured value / 1.6 angstroms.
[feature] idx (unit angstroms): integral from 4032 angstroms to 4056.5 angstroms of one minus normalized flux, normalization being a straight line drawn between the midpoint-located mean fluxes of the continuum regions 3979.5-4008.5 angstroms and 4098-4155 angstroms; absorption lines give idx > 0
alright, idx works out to -0.7 angstroms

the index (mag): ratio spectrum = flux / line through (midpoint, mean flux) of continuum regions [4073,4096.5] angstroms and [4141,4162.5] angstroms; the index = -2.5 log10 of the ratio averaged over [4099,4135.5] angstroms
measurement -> 0.05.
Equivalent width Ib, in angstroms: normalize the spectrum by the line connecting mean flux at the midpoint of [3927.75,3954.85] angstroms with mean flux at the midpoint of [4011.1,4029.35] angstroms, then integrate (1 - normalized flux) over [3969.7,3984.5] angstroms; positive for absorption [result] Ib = 1.26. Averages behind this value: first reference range 0.304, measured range 0.379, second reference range 0.54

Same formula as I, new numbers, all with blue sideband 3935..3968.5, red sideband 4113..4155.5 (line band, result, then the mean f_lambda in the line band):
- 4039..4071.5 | -4.22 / 0.52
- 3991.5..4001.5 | -2.94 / 0.513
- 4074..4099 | -1.55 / 0.525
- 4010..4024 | -3.98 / 0.538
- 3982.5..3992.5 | -2.89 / 0.499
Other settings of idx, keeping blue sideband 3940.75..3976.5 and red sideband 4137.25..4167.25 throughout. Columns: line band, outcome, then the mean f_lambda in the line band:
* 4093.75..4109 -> 1.1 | 0.46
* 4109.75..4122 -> -0.9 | 0.548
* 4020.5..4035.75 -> -3.9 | 0.526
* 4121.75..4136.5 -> -0.4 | 0.54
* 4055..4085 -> -3.3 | 0.514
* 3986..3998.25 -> -4.1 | 0.508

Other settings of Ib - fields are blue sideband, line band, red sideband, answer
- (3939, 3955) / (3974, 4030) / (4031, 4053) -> -3.8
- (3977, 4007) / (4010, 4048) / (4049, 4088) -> -1.5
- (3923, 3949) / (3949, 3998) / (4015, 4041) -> -2.0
